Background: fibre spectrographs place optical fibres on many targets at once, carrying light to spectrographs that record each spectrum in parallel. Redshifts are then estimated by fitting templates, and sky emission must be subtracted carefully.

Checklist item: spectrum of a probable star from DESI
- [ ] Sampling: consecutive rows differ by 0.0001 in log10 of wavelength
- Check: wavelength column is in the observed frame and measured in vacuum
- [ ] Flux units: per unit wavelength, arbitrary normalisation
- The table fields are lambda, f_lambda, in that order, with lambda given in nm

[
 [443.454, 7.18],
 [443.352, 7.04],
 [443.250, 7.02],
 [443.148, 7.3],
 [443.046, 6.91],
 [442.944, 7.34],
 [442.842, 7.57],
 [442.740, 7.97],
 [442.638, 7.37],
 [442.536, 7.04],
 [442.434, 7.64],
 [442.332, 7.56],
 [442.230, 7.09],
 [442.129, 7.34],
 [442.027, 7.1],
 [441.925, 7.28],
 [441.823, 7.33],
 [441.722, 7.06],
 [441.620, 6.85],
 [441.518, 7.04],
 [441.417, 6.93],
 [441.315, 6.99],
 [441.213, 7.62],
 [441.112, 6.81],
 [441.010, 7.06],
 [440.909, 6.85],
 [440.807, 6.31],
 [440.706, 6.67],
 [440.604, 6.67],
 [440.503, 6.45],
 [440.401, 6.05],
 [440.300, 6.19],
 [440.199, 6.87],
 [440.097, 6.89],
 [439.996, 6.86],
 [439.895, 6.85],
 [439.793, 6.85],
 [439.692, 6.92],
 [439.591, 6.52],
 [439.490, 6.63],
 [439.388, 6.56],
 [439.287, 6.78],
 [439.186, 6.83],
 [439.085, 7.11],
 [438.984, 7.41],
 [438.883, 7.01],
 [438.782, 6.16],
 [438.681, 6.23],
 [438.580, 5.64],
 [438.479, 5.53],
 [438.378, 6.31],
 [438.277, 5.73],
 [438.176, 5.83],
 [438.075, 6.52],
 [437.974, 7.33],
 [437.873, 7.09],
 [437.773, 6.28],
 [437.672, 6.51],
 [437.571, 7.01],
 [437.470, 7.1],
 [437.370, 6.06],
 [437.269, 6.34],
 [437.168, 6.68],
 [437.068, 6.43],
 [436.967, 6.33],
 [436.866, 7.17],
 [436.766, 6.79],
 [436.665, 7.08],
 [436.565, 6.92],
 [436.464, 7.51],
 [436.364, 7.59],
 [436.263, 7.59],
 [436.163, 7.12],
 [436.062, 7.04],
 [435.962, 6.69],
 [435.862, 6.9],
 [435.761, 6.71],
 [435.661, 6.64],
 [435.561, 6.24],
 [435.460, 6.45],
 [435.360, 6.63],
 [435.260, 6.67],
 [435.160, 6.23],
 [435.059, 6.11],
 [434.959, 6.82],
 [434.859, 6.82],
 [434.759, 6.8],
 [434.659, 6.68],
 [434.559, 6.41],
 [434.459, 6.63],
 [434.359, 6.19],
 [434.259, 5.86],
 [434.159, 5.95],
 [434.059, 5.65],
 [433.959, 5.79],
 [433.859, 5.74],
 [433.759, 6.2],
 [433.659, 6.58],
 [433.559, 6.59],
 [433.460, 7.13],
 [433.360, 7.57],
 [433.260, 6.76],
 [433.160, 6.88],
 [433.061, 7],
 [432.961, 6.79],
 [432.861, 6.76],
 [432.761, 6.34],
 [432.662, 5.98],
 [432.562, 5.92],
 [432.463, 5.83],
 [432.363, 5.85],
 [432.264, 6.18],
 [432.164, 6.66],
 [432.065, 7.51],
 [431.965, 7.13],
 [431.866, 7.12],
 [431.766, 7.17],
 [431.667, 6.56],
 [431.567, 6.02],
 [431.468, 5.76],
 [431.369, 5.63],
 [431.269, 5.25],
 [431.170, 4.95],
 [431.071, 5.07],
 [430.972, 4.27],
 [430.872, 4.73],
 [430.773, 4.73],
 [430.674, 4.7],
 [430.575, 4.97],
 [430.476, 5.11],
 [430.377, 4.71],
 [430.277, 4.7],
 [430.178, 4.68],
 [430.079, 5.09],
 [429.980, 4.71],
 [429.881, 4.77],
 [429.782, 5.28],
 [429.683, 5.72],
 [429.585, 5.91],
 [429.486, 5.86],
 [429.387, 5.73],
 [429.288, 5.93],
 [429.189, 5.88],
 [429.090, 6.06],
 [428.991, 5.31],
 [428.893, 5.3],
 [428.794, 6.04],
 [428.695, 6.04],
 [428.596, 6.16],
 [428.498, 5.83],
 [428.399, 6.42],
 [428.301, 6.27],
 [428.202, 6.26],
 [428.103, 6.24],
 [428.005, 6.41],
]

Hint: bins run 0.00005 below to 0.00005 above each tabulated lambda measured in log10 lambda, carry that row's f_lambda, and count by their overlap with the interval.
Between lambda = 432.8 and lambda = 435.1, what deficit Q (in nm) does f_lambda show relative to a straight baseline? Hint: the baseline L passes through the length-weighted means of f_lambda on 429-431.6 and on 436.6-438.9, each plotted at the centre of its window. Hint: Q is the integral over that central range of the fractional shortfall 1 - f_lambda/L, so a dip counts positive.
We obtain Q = -0.263 nm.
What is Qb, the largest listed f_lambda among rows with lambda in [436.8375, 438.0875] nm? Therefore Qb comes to 7.33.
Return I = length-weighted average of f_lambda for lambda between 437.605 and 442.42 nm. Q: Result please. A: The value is 6.74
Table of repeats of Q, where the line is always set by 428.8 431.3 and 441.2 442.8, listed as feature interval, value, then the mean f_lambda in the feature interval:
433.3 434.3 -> -0.08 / 6.31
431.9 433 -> -0.17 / 6.46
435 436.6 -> -0.16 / 6.81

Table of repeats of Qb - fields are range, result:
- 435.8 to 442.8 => 7.97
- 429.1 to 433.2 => 7.51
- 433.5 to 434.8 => 6.8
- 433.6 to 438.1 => 7.59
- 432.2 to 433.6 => 7.57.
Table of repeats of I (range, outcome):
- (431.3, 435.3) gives 6.45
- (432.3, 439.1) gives 6.56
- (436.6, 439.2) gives 6.56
